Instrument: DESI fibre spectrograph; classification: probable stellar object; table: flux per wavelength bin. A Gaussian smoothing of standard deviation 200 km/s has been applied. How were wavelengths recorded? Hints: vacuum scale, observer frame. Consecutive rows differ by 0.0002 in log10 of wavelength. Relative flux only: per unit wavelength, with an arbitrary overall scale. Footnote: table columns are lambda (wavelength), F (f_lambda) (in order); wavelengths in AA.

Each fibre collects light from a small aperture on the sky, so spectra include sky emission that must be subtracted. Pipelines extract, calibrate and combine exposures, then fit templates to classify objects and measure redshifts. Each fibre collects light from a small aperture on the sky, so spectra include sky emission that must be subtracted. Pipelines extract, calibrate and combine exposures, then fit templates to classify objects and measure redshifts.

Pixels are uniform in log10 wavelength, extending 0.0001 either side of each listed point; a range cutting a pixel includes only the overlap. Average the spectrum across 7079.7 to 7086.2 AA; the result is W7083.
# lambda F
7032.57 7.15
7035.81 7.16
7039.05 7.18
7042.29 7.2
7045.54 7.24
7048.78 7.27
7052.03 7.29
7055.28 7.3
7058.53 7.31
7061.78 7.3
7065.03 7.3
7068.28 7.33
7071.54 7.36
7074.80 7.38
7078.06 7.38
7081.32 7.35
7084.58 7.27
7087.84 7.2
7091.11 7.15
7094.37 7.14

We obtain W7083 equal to 7.31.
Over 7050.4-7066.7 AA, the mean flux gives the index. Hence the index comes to 7.3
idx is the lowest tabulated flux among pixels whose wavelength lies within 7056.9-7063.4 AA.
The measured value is 7.3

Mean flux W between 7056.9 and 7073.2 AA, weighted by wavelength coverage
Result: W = 7.32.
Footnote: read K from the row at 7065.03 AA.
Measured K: 7.3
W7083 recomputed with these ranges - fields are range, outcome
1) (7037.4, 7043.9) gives 7.19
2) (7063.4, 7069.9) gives 7.32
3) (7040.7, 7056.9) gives 7.26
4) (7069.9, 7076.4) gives 7.36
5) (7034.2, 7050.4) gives 7.21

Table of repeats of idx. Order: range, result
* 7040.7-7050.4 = 7.2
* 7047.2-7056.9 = 7.27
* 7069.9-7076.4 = 7.36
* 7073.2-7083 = 7.35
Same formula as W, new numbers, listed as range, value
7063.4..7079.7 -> 7.35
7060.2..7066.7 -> 7.31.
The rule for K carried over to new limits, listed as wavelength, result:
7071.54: 7.36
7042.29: 7.2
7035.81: 7.16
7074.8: 7.38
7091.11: 7.15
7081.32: 7.35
